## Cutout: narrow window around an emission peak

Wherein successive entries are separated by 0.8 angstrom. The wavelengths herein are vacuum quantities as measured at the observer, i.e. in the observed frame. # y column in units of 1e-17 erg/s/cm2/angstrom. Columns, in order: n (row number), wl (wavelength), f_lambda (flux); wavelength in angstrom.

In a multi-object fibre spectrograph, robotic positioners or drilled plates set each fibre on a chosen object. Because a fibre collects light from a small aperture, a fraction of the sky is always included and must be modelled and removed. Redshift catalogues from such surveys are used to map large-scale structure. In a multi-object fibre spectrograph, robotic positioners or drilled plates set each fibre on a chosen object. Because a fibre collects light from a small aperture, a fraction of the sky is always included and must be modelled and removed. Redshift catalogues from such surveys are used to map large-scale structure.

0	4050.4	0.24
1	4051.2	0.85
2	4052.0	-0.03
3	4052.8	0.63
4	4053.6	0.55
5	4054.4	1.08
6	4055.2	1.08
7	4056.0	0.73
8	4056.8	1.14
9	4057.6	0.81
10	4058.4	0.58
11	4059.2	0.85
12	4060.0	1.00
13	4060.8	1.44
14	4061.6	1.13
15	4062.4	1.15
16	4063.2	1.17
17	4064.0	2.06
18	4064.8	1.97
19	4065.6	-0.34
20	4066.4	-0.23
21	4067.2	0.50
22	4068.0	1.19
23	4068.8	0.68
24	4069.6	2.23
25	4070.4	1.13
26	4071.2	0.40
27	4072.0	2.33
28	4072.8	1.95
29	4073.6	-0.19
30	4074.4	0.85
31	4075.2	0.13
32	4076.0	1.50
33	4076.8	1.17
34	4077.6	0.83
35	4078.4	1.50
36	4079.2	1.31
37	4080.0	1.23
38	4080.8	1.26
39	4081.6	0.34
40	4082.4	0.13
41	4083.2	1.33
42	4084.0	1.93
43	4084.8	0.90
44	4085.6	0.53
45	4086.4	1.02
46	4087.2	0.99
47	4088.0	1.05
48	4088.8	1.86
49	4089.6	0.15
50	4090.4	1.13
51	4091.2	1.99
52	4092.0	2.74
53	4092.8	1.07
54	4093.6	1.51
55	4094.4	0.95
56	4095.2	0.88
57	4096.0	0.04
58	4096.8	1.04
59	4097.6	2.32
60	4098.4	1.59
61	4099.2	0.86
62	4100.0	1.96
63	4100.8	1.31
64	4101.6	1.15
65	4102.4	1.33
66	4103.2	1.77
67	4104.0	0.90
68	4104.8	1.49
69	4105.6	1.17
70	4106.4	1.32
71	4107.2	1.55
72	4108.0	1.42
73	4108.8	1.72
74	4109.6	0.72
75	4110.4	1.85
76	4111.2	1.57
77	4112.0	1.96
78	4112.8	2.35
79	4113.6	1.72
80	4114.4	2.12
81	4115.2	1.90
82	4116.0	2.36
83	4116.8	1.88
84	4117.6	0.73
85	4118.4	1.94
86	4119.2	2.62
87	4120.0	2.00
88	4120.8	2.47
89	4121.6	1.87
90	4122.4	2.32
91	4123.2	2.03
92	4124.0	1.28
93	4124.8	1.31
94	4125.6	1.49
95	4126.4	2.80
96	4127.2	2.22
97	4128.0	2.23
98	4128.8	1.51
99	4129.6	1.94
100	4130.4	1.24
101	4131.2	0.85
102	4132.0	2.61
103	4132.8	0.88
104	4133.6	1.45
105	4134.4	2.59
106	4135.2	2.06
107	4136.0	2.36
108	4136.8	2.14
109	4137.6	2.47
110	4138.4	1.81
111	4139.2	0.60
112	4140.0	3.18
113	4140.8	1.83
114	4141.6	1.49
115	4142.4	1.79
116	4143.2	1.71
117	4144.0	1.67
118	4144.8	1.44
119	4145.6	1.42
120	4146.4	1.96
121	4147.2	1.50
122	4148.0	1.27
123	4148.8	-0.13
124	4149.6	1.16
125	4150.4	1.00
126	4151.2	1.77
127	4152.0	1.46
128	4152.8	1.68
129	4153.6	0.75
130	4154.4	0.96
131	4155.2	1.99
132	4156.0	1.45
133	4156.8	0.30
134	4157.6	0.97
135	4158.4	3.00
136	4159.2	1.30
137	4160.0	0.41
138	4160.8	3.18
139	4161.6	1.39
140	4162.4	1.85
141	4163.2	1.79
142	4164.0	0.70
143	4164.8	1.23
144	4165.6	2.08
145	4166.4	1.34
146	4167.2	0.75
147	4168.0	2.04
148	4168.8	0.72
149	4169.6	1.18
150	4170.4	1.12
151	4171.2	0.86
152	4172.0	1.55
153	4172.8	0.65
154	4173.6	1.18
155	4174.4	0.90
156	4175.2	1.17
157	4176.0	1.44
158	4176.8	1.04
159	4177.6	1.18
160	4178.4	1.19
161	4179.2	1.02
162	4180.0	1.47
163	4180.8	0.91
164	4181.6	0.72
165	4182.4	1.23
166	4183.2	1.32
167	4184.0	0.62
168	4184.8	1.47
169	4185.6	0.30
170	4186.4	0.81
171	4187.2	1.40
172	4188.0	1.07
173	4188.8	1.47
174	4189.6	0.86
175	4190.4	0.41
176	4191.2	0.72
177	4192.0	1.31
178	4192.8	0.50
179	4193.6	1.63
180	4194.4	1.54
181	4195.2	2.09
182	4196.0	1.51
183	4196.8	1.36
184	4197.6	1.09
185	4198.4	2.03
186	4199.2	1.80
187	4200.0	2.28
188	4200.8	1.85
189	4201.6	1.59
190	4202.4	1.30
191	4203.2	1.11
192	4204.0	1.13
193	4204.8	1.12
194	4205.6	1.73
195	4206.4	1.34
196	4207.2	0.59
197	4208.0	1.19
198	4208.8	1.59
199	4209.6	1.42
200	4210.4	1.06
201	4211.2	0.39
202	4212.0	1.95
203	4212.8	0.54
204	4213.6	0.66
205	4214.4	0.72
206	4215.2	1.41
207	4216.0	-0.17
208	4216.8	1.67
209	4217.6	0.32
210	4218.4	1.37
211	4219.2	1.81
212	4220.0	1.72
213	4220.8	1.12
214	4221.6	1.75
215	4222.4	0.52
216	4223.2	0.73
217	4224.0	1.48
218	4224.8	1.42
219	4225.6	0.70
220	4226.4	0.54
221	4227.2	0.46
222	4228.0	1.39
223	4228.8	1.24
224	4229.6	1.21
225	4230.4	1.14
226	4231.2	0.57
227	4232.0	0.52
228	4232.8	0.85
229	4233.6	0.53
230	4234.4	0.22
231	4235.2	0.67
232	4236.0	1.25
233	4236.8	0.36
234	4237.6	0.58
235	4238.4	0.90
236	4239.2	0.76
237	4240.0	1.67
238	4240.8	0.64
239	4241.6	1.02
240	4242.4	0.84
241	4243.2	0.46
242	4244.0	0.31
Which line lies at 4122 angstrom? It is C III]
